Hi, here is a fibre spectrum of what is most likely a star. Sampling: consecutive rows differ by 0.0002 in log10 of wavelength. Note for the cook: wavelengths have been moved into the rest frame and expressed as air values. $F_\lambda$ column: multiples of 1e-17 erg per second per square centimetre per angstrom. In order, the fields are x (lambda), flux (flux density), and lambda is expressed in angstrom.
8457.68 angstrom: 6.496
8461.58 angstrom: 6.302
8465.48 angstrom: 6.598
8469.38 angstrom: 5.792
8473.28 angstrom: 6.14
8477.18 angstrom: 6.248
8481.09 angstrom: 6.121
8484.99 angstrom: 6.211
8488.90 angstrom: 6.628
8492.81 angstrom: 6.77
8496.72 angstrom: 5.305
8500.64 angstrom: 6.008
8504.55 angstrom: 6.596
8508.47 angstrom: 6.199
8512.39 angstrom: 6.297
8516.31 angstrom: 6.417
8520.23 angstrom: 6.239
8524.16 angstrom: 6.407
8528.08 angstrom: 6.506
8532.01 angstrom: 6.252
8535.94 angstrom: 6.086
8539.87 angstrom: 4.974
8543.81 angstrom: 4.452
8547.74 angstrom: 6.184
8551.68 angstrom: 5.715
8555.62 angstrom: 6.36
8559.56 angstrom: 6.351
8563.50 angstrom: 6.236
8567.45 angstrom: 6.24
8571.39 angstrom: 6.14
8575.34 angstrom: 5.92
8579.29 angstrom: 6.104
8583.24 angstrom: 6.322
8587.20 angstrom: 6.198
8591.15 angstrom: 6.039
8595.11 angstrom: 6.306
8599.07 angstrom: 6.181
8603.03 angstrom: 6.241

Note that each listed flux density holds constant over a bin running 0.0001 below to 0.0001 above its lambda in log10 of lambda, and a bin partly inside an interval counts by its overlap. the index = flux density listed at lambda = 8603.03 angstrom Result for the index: 6.241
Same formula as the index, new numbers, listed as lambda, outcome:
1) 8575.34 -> 5.92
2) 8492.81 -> 6.77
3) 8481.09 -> 6.121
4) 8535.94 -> 6.086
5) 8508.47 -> 6.199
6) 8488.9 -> 6.628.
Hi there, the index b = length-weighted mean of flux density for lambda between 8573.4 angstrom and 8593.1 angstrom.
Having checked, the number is 6.12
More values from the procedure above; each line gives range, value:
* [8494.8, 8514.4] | 6.08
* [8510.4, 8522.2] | 6.32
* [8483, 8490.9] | 6.42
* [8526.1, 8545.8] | 5.66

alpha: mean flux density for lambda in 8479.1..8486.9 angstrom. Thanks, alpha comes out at 6.17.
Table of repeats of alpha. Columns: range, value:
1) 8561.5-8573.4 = 6.21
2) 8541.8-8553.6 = 5.45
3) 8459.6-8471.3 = 6.23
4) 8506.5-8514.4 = 6.25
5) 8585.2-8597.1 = 6.18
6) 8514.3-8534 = 6.36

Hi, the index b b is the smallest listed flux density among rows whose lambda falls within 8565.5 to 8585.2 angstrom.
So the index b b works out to 5.92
